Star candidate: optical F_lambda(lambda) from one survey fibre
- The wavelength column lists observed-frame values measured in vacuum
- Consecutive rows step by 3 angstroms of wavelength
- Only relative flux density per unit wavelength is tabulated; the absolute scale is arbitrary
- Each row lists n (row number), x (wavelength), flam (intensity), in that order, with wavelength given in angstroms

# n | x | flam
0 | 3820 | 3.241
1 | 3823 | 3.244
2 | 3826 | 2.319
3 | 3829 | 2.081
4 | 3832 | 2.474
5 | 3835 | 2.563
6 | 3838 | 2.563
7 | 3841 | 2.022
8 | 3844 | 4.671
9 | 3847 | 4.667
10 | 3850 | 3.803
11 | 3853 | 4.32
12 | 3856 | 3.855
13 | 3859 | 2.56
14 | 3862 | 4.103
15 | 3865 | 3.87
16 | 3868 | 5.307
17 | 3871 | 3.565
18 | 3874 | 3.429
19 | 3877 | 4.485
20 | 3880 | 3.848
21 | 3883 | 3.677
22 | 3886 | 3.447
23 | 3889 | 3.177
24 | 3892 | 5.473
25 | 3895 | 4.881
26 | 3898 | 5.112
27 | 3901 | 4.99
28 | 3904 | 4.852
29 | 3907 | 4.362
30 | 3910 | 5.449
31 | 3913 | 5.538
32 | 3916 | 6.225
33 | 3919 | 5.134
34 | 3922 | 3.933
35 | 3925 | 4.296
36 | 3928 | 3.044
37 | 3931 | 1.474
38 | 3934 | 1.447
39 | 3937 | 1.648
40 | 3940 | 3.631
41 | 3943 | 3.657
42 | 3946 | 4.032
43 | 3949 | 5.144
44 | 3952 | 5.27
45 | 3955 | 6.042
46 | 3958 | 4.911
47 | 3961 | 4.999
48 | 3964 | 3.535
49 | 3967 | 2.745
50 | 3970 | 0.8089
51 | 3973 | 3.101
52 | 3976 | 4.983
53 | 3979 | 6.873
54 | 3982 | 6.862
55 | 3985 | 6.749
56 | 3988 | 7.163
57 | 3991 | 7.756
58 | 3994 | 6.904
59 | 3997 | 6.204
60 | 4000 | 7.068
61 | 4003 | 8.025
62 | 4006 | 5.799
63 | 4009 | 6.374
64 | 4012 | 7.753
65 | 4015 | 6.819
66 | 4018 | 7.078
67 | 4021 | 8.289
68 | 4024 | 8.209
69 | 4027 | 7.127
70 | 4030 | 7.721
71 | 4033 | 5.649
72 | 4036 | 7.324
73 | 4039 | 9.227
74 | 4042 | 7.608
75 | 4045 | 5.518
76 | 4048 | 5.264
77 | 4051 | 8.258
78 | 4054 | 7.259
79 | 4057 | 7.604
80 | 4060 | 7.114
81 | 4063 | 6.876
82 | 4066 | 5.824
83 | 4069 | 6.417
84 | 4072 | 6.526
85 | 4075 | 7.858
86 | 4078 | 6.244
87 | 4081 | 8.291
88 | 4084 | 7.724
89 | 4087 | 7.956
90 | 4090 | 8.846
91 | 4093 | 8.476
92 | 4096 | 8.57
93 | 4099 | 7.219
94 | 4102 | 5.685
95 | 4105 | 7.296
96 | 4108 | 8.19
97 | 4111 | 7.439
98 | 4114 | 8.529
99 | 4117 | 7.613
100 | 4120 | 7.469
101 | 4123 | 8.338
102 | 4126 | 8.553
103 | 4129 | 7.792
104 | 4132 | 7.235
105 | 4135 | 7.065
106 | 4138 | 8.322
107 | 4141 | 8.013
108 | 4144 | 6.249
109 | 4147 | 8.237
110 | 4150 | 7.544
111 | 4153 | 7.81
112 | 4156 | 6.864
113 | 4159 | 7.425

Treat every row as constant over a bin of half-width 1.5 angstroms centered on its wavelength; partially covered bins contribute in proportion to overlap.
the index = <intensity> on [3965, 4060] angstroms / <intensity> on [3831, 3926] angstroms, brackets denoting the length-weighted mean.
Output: 1.58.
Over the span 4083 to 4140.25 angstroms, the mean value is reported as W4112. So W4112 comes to 7.81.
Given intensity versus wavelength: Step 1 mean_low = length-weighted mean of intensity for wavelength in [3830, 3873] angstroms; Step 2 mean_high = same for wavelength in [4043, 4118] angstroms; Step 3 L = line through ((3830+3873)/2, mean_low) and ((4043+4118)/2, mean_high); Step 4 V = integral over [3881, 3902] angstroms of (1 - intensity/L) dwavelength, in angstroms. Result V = -0.6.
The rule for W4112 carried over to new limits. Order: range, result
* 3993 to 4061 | 7.14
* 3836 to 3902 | 3.97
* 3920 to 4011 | 4.83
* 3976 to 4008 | 6.84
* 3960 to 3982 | 4.04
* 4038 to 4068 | 7.01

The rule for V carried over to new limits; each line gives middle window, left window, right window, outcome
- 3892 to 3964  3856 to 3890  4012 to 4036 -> 9.07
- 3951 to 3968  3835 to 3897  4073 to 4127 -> 2.49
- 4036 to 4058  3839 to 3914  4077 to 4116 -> -0.96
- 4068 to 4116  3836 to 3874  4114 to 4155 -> -3.14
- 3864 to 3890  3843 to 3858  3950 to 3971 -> 1.88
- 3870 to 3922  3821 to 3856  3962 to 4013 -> -4.35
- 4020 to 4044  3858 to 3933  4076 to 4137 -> -4.03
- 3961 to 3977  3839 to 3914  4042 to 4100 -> 7.06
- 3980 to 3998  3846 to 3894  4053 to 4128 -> -3.28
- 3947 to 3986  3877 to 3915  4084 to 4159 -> 5.83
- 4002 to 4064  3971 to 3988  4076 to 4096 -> -3.31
